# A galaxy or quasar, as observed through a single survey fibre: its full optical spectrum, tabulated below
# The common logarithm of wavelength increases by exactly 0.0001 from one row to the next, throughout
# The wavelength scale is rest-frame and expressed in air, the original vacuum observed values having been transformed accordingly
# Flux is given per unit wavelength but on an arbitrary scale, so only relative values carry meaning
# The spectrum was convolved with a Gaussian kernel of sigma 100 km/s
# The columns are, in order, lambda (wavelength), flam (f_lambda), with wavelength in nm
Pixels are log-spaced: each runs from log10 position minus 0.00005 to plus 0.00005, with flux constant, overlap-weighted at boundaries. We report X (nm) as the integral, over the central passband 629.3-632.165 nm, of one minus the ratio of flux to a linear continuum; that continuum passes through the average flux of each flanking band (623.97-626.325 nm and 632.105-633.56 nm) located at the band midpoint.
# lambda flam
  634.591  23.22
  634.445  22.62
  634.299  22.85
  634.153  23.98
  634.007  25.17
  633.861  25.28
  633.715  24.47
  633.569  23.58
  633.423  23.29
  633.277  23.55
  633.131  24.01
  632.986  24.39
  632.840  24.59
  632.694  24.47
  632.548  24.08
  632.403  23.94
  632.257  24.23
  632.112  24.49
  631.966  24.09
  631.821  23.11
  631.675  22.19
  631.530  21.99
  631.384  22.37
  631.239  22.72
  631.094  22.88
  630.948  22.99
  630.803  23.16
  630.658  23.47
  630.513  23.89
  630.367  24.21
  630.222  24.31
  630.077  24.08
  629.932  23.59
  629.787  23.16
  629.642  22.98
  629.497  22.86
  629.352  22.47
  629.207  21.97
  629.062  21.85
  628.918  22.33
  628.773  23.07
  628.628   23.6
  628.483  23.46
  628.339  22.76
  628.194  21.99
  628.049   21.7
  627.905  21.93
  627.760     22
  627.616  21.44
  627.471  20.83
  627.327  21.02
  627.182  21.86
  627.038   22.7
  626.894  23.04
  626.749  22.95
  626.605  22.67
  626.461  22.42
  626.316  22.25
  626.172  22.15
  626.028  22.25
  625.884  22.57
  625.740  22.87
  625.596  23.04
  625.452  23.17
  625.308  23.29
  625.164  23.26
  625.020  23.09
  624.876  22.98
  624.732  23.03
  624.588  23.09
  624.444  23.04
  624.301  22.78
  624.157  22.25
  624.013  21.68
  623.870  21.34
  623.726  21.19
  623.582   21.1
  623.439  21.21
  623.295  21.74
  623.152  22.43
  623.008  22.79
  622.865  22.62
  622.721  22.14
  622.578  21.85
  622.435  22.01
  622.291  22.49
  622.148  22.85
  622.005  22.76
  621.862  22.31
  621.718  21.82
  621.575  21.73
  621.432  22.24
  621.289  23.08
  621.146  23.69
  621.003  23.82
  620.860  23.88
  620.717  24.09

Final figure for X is 0.06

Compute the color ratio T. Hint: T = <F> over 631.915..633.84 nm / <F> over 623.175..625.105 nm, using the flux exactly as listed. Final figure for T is 1.09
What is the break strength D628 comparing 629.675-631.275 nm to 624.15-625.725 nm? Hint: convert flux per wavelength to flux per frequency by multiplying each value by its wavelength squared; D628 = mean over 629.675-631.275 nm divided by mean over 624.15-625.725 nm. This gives 1.0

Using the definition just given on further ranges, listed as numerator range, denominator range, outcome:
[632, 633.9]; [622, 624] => 1.13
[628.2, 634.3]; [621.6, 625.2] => 1.08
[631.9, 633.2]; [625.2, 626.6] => 1.09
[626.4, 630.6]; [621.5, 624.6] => 1.04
